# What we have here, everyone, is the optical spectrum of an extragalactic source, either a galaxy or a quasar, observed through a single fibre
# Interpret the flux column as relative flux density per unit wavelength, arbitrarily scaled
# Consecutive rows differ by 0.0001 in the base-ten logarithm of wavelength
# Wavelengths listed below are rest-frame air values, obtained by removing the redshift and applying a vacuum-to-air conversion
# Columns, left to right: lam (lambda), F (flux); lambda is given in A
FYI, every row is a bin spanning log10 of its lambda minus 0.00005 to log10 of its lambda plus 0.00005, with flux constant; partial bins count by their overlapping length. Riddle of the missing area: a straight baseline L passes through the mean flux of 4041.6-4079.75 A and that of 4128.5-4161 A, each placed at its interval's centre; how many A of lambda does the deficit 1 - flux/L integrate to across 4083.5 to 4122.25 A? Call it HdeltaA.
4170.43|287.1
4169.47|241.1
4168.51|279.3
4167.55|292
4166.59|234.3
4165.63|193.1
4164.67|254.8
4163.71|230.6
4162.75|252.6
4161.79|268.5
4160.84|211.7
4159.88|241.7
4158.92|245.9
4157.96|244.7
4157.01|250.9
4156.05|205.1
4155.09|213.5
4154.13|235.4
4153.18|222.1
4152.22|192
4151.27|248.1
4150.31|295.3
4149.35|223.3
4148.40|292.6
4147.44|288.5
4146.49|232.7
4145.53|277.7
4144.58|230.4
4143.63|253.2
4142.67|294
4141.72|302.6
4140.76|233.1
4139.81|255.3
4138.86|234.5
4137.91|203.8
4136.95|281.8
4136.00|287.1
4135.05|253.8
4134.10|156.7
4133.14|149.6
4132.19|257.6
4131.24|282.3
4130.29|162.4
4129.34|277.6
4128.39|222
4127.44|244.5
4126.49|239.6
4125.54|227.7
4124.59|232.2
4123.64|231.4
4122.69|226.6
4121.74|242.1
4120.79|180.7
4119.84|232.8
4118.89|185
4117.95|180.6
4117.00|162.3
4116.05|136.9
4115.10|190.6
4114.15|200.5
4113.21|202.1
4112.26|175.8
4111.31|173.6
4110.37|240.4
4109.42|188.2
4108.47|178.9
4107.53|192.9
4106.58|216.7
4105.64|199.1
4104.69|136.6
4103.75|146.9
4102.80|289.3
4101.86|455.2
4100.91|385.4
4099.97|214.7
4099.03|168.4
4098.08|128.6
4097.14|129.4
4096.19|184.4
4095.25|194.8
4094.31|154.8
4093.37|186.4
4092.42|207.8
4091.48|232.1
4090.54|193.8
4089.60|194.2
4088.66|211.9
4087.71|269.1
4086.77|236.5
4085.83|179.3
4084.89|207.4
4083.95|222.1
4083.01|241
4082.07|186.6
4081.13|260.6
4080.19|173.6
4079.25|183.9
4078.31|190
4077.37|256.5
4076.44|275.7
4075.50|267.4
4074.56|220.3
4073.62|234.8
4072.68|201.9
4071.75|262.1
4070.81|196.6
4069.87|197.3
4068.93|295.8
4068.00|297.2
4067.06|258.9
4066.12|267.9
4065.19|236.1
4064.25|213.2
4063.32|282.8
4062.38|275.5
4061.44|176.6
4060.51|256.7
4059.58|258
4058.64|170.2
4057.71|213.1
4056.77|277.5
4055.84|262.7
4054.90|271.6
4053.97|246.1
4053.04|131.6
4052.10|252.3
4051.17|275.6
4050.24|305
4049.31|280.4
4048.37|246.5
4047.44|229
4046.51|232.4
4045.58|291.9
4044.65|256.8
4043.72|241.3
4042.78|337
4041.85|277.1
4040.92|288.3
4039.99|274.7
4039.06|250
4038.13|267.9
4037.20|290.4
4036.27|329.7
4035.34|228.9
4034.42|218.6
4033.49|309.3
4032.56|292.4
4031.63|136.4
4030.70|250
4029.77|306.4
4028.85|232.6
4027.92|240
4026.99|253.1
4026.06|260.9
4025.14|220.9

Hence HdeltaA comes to 6.2 A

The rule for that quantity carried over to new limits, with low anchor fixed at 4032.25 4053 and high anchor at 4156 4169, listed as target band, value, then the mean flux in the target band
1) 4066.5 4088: 2.5 A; 231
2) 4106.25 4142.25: 5.0 A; 217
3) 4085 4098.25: 3.3 A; 195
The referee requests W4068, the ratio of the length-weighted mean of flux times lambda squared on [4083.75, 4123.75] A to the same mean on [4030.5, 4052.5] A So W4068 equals 0.80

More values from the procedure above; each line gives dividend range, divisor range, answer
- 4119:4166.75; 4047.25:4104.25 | 1.07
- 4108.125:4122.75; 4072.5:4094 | 0.90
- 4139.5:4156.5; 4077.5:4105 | 1.20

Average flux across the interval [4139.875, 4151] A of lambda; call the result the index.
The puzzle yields 265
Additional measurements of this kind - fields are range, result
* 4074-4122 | 209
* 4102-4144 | 219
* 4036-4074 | 254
